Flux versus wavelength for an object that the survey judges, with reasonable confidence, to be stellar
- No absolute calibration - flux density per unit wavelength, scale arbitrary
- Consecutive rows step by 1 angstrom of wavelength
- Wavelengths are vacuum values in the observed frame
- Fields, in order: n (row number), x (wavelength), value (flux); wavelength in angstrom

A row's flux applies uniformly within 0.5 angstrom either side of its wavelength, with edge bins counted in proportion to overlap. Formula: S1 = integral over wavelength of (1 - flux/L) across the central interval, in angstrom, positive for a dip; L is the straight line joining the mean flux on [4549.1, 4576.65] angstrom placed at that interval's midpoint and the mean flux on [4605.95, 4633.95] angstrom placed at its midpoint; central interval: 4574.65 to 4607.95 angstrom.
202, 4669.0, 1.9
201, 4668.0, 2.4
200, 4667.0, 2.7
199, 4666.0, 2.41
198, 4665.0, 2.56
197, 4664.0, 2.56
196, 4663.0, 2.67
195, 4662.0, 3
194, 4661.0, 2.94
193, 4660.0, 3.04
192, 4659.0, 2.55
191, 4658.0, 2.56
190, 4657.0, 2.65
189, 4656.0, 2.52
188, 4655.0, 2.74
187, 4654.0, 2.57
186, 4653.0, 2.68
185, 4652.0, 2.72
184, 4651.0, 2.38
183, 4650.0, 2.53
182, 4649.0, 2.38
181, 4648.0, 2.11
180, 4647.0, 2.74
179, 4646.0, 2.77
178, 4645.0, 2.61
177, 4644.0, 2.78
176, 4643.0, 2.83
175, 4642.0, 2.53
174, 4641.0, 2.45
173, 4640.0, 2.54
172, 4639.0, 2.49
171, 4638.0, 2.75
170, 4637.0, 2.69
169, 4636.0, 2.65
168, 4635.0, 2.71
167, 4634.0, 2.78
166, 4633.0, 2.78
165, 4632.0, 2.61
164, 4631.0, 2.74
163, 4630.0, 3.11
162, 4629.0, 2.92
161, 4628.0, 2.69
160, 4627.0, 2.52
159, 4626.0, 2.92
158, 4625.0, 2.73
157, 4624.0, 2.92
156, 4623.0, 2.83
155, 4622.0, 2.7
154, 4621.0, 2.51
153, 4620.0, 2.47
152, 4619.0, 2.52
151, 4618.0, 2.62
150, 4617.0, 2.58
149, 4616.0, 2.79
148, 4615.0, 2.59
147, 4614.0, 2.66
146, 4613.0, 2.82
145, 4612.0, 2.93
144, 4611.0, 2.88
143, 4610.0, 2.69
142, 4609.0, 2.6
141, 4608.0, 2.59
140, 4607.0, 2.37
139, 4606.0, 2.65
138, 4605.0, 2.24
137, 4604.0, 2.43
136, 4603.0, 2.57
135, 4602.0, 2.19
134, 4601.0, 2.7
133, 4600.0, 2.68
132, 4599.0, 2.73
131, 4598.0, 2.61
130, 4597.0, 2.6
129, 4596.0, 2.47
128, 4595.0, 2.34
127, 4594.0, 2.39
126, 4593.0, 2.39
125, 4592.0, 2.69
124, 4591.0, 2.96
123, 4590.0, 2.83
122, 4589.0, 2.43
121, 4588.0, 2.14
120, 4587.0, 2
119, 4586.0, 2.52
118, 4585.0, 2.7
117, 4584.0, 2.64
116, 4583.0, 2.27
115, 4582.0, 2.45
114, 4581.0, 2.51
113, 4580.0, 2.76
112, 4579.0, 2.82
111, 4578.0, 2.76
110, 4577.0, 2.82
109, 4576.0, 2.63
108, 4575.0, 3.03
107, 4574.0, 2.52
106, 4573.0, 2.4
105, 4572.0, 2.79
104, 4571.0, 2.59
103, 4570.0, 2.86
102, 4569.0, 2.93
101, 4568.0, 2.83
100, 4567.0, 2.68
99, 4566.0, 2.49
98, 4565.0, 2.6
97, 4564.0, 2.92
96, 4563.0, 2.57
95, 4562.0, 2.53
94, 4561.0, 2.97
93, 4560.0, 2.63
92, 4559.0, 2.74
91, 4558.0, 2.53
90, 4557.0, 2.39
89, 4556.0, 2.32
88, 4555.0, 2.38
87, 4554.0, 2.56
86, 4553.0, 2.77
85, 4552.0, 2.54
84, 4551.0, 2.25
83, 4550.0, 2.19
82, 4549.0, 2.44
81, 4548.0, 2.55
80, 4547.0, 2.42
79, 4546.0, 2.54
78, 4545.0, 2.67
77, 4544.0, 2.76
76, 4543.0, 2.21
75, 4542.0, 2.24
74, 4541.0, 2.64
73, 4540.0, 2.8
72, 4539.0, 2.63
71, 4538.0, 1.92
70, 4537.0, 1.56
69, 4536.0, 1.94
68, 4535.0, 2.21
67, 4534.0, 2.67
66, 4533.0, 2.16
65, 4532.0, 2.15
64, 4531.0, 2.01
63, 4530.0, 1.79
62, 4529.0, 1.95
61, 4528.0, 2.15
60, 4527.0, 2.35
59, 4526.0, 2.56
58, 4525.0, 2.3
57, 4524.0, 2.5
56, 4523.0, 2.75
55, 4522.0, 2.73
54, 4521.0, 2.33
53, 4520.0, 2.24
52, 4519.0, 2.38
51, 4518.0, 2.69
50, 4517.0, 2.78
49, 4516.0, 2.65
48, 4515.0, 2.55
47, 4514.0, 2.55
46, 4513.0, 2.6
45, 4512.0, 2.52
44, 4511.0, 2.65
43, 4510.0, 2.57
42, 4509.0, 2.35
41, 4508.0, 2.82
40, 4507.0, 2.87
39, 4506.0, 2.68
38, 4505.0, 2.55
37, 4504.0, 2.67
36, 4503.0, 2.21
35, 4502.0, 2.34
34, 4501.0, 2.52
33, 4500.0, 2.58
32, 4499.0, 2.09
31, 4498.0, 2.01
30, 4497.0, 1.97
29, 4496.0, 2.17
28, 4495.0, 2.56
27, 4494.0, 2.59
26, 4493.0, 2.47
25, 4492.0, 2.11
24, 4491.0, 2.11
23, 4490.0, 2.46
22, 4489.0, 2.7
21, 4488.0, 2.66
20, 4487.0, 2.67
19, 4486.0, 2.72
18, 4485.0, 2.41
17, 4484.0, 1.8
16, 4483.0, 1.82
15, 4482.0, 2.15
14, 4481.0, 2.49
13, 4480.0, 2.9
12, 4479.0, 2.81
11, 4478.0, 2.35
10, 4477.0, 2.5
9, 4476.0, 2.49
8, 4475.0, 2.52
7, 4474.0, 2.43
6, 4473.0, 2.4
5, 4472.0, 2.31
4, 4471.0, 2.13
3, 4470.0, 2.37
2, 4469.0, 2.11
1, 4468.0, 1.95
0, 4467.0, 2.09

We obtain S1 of 1.3 angstrom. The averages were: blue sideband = 2.61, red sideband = 2.71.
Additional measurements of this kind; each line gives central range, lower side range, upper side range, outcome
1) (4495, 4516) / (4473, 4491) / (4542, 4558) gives -0.1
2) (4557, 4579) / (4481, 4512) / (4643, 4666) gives -1.6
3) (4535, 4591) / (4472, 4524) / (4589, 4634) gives 0.7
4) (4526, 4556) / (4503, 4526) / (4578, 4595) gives 2.7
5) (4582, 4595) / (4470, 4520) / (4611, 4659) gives 0.5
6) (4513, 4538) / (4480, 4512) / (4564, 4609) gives 1.5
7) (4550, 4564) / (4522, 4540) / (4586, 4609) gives -1.2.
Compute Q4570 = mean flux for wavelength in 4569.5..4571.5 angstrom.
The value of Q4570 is 2.72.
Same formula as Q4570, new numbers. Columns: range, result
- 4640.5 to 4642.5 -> 2.49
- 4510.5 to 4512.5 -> 2.58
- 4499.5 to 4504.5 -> 2.46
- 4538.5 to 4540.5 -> 2.71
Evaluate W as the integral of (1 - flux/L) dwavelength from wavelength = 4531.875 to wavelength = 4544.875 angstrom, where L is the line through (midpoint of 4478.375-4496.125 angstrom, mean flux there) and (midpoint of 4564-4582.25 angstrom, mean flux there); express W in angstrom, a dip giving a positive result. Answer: 1.4 angstrom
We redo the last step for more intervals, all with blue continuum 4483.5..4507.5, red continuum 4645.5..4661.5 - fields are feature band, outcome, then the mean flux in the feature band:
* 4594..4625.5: -0.6 angstrom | 2.61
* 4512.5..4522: -0.4 angstrom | 2.54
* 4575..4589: -0.2 angstrom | 2.55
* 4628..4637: -0.6 angstrom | 2.78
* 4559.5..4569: -0.8 angstrom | 2.7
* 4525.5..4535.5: 1.1 angstrom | 2.2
